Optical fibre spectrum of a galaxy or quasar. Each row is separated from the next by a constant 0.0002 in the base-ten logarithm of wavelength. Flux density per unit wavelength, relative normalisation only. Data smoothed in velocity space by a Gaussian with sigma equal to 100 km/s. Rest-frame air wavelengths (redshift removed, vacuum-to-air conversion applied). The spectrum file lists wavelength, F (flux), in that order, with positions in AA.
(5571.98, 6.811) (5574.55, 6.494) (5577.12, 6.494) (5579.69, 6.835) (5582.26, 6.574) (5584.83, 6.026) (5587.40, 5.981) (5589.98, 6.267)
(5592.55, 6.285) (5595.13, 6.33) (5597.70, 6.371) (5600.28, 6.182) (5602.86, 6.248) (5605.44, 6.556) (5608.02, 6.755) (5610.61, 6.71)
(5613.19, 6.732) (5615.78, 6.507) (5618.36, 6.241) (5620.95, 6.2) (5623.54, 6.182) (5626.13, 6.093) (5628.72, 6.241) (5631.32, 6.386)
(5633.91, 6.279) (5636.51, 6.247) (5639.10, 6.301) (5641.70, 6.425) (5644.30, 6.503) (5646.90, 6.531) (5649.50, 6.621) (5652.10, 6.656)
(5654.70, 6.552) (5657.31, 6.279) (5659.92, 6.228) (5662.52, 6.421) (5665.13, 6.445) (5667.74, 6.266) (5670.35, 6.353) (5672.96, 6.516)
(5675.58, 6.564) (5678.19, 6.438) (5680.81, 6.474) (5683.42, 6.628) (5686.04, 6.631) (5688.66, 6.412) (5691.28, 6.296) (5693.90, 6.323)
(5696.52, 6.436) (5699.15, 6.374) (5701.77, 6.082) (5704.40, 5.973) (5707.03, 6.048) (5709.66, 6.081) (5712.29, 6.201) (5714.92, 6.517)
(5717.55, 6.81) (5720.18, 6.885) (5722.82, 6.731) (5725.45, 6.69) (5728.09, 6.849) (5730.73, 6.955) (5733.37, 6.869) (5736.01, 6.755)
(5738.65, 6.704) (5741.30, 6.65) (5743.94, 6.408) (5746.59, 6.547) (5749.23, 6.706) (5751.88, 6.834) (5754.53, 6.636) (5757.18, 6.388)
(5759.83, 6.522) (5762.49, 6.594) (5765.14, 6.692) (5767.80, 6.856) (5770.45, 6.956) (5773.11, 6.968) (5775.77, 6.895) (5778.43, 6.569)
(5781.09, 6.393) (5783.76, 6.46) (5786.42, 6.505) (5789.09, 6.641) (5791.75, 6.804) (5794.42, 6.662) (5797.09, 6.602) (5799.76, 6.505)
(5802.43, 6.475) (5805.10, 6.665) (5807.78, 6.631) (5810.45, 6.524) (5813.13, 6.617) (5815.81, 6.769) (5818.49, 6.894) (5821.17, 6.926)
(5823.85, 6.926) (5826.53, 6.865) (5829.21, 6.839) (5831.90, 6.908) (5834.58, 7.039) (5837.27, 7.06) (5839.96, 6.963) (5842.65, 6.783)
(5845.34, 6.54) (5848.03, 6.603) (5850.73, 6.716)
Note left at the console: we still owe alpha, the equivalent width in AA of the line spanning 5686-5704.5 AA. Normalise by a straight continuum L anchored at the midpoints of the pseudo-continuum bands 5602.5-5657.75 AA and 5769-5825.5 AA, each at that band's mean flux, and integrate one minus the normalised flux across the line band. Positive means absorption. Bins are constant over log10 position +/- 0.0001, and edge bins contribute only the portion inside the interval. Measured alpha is 0.60 AA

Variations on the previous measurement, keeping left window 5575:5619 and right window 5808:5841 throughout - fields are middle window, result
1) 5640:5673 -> 0.5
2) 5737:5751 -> 0.2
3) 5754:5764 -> 0.3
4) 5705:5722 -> 0.6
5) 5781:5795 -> 0.4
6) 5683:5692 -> 0.1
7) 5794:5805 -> 0.4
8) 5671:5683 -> 0.1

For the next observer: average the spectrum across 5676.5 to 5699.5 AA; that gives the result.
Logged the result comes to 6.45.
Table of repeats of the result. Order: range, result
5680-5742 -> 6.52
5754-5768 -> 6.59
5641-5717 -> 6.39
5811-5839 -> 6.88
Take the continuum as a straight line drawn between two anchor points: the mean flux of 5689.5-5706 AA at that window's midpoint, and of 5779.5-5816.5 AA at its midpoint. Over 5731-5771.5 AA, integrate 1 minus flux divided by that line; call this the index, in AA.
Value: -1.6 AA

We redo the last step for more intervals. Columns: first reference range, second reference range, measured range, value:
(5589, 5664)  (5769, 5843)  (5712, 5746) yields -0.58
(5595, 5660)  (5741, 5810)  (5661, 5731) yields 0.64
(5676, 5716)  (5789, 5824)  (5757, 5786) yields -0.43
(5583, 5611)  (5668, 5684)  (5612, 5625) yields 0.01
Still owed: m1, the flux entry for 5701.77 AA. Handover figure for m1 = 6.082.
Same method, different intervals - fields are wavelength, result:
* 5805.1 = 6.665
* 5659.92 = 6.228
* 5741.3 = 6.65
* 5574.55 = 6.494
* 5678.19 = 6.438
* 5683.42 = 6.628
